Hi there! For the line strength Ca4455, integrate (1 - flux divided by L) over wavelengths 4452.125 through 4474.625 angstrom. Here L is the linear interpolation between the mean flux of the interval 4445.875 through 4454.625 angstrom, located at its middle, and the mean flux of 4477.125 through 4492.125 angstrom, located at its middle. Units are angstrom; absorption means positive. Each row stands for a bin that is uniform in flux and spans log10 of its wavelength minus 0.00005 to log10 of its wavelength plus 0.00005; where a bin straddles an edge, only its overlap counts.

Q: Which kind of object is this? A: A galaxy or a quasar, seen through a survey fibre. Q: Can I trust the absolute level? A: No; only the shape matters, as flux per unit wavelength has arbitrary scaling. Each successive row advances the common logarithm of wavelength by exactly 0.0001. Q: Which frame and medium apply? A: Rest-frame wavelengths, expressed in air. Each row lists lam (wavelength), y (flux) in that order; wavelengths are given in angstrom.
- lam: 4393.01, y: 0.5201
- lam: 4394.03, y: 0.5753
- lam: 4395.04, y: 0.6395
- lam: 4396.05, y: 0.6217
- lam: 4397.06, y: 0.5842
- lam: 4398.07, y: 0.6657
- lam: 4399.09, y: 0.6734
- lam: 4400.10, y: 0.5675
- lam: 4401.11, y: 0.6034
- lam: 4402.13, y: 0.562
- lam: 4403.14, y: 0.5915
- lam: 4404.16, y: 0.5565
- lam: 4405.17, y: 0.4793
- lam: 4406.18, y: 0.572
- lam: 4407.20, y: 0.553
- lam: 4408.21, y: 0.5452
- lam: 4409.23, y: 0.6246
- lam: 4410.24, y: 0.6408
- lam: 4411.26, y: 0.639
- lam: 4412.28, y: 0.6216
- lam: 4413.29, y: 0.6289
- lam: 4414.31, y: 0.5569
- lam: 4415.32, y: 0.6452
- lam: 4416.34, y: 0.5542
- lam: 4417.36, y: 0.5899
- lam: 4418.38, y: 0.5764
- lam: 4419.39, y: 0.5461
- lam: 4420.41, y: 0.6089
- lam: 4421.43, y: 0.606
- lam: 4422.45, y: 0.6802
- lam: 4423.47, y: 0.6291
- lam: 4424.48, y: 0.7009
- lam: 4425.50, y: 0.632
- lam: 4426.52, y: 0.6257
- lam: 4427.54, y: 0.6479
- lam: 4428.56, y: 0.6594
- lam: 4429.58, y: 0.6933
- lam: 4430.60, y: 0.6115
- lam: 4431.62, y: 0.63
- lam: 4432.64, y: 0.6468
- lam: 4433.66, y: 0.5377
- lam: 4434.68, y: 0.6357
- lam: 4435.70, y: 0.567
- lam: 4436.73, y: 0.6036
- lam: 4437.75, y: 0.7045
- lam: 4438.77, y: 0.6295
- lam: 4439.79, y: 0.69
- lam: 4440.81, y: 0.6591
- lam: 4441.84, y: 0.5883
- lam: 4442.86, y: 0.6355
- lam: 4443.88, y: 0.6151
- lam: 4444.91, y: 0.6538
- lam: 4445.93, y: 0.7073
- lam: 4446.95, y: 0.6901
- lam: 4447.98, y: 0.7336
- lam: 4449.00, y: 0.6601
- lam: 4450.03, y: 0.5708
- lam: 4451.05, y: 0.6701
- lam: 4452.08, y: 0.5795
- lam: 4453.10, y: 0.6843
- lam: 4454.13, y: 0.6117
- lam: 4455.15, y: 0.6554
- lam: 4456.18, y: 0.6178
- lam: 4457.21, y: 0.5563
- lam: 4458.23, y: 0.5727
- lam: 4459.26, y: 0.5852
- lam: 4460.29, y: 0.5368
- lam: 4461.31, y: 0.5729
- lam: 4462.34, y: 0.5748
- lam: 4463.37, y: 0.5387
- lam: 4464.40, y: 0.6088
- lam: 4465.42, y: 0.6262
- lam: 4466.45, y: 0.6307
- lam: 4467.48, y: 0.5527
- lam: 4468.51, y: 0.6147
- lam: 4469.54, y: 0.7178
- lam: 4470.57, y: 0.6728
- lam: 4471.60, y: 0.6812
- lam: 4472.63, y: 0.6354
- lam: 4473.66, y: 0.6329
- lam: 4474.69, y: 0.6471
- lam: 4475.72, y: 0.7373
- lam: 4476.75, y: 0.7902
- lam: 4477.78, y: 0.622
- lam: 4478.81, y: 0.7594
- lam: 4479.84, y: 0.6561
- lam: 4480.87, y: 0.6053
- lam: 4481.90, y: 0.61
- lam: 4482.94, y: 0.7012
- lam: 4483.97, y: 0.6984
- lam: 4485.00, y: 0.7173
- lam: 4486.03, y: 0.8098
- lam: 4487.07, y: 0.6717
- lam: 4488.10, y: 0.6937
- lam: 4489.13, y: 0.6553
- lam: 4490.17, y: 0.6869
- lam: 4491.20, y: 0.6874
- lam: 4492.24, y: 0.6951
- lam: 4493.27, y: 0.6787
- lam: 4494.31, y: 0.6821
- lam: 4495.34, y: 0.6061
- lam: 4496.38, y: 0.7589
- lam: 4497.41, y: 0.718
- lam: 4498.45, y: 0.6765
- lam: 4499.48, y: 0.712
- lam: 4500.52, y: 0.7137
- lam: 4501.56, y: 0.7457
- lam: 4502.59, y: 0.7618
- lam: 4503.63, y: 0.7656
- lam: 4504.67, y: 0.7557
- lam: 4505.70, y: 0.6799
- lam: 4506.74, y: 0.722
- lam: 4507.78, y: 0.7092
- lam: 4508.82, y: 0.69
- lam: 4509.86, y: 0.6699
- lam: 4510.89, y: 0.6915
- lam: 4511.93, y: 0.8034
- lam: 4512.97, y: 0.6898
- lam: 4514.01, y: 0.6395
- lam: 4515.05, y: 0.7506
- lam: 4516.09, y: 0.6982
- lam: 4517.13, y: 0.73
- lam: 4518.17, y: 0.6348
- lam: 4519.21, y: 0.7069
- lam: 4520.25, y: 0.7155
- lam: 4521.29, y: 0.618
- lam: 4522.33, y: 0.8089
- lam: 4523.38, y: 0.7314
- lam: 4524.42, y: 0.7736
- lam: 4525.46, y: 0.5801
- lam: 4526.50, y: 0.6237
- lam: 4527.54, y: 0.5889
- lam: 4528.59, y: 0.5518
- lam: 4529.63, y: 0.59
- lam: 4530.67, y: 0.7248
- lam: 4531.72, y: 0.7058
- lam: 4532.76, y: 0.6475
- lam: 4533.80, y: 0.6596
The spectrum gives 1.8 angstrom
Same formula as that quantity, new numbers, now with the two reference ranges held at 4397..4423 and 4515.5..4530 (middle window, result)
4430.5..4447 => -0.6 angstrom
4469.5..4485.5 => -1.0 angstrom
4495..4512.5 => -1.6 angstrom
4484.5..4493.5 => -0.7 angstrom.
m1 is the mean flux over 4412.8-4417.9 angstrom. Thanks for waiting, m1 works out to 0.594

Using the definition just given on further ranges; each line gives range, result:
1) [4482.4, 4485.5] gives 0.704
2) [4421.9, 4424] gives 0.656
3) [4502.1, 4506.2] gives 0.741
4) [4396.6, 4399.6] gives 0.641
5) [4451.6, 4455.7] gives 0.633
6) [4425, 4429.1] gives 0.641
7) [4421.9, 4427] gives 0.654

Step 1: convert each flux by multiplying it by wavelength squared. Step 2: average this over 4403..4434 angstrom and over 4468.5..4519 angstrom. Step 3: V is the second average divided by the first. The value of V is 1.2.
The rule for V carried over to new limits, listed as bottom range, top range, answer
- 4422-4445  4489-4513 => 1.14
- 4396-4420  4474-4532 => 1.22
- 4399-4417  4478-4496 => 1.20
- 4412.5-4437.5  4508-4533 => 1.15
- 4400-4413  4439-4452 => 1.14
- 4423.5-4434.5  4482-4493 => 1.12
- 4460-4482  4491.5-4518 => 1.12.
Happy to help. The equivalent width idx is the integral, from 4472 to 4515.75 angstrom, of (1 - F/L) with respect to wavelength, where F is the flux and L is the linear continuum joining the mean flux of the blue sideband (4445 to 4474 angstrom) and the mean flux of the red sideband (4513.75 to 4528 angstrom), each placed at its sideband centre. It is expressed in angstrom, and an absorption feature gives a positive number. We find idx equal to -2.6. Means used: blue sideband 0.625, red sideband 0.687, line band 0.698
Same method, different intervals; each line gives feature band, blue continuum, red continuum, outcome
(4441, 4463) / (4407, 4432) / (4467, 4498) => 0.9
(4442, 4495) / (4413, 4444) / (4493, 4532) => 0.6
